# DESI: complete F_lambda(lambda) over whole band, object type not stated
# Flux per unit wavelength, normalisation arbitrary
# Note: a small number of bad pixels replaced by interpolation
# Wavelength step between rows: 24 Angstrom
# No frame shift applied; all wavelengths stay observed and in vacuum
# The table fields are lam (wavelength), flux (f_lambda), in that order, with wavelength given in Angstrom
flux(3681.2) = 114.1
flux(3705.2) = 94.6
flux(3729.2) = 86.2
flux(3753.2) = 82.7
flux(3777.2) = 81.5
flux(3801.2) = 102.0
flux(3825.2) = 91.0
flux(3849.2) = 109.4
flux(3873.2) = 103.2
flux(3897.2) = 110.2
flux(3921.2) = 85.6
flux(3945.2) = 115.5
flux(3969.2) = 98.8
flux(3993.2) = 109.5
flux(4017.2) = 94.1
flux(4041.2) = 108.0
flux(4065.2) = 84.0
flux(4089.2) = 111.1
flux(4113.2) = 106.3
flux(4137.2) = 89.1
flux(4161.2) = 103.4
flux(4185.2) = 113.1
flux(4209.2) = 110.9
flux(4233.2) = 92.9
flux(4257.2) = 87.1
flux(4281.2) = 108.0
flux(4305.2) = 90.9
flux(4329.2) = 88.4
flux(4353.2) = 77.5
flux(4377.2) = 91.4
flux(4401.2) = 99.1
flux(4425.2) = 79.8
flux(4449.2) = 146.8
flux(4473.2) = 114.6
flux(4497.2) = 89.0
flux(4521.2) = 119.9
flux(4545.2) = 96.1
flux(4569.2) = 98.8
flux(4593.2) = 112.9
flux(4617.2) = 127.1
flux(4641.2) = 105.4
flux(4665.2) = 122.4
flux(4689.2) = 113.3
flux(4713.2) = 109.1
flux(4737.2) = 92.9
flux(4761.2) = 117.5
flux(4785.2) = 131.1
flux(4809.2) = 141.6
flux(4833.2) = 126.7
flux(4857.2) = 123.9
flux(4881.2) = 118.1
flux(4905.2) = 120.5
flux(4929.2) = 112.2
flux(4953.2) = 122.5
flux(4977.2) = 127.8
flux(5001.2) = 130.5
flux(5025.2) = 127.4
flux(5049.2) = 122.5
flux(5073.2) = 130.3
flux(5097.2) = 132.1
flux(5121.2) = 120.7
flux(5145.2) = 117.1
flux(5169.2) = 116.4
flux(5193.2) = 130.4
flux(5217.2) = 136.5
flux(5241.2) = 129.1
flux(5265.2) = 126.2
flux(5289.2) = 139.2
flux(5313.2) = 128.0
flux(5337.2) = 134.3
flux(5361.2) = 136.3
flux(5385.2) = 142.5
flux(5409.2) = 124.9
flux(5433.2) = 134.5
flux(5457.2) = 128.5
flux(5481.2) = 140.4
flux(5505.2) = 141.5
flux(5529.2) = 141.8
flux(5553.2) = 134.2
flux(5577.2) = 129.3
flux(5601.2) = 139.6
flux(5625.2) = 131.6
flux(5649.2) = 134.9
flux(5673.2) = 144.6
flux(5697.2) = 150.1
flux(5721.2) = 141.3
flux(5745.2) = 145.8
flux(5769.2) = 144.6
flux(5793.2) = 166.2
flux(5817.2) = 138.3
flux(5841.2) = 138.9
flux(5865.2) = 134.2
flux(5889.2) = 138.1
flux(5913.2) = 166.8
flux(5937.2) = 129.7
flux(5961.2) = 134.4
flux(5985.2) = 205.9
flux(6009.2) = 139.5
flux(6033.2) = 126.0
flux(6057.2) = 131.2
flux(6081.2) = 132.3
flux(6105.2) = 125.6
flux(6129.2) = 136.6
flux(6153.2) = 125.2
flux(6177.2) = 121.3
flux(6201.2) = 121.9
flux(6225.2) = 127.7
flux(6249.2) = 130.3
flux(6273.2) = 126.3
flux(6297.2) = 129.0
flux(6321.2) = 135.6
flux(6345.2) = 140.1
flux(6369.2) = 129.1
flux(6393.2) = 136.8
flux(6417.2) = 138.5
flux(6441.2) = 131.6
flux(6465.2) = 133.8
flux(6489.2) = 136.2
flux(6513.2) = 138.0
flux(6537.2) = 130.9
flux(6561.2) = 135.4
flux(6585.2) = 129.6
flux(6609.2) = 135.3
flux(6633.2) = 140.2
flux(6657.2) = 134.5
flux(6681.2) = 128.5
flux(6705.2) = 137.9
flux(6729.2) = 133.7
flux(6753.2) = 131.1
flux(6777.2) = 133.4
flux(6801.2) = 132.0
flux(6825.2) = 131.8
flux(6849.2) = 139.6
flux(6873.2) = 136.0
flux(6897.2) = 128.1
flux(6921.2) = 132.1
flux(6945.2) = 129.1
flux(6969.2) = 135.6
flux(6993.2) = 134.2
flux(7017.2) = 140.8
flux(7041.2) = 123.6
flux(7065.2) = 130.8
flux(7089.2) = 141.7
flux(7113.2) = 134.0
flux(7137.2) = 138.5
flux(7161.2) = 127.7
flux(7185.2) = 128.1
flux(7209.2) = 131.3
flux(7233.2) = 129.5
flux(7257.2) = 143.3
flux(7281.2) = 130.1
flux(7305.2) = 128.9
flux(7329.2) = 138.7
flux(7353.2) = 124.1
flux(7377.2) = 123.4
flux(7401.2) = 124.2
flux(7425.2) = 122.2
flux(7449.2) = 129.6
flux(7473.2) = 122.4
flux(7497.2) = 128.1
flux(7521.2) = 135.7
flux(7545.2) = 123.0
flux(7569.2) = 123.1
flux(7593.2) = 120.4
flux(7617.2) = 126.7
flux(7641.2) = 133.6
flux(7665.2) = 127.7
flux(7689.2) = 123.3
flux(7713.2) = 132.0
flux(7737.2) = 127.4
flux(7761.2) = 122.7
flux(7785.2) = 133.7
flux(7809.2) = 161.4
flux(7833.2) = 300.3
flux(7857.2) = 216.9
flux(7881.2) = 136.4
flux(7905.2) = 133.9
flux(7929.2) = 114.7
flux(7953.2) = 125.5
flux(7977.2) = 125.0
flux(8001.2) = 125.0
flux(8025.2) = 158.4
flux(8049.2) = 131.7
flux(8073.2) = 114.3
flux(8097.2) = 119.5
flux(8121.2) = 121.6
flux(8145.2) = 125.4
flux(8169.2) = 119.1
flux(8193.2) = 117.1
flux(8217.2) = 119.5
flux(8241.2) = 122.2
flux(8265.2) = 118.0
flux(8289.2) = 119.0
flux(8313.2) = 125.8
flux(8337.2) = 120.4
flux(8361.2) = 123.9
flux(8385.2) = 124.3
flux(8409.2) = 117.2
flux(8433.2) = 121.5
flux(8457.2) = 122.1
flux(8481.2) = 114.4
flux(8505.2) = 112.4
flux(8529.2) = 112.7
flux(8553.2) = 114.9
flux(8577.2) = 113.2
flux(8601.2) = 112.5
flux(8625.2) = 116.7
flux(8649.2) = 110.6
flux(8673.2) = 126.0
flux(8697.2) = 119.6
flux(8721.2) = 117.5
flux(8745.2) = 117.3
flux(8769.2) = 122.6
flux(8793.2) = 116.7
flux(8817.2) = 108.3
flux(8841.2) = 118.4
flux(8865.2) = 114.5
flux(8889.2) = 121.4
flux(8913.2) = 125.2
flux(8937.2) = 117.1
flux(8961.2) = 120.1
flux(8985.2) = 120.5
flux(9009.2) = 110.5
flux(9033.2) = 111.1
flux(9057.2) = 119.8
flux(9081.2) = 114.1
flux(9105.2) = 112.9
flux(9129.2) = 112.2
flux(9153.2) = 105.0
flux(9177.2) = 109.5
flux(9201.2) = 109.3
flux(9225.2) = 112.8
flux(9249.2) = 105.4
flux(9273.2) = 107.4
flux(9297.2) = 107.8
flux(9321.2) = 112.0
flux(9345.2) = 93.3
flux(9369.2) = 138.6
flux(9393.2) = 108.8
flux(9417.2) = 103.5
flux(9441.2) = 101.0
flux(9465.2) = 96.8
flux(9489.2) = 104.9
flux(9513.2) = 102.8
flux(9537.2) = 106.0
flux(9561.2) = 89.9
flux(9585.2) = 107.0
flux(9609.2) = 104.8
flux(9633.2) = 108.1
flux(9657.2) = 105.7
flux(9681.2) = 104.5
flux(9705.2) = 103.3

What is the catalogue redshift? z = 0.19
